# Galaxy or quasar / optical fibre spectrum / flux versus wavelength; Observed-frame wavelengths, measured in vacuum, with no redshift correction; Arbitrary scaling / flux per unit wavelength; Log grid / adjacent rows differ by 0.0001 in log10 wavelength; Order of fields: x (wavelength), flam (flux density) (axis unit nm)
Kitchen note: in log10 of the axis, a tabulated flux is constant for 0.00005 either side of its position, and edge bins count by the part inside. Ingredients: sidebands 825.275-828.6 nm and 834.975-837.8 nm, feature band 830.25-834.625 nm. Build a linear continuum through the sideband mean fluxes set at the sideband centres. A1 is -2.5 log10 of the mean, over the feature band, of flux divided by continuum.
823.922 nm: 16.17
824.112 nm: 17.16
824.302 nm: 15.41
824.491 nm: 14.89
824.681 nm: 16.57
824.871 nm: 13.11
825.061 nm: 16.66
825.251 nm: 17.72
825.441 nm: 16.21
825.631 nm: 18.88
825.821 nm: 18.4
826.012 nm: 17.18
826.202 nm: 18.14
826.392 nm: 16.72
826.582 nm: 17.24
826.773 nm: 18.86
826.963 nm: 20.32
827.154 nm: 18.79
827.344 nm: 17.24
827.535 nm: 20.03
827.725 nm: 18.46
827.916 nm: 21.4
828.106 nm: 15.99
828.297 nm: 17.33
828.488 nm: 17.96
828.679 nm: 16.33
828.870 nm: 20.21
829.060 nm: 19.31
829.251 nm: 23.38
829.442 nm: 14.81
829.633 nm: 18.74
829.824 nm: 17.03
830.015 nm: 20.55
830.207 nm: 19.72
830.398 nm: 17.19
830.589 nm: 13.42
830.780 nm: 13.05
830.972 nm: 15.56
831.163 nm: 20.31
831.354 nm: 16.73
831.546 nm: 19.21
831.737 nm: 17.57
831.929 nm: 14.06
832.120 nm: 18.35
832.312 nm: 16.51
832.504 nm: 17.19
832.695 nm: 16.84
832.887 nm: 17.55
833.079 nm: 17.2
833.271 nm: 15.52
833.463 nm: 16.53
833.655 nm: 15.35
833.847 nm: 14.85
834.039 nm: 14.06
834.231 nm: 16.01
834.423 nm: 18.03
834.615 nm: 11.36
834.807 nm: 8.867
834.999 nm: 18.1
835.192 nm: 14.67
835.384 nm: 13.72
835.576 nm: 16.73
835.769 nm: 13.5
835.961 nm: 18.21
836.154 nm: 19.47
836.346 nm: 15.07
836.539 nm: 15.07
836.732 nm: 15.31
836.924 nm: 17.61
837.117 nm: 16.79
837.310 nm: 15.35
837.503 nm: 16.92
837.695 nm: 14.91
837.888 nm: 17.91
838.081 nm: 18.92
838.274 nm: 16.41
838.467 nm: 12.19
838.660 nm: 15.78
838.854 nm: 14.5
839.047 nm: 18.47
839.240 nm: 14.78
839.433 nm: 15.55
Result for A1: 0.039 mag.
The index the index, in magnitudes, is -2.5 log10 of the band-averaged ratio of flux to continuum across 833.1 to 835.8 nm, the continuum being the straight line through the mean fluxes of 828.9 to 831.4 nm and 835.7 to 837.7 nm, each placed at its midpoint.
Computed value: 0.13 mag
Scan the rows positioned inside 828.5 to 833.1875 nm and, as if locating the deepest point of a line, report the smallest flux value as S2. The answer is 13.05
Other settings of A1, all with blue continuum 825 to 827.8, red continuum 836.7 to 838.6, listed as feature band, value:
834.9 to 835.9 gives 0.08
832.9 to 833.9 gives 0.06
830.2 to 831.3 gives 0.07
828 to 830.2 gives -0.05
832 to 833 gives -0.01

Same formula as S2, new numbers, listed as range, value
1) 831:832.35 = 14.06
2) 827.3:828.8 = 15.99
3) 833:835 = 8.867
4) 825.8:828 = 16.72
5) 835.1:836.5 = 13.5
